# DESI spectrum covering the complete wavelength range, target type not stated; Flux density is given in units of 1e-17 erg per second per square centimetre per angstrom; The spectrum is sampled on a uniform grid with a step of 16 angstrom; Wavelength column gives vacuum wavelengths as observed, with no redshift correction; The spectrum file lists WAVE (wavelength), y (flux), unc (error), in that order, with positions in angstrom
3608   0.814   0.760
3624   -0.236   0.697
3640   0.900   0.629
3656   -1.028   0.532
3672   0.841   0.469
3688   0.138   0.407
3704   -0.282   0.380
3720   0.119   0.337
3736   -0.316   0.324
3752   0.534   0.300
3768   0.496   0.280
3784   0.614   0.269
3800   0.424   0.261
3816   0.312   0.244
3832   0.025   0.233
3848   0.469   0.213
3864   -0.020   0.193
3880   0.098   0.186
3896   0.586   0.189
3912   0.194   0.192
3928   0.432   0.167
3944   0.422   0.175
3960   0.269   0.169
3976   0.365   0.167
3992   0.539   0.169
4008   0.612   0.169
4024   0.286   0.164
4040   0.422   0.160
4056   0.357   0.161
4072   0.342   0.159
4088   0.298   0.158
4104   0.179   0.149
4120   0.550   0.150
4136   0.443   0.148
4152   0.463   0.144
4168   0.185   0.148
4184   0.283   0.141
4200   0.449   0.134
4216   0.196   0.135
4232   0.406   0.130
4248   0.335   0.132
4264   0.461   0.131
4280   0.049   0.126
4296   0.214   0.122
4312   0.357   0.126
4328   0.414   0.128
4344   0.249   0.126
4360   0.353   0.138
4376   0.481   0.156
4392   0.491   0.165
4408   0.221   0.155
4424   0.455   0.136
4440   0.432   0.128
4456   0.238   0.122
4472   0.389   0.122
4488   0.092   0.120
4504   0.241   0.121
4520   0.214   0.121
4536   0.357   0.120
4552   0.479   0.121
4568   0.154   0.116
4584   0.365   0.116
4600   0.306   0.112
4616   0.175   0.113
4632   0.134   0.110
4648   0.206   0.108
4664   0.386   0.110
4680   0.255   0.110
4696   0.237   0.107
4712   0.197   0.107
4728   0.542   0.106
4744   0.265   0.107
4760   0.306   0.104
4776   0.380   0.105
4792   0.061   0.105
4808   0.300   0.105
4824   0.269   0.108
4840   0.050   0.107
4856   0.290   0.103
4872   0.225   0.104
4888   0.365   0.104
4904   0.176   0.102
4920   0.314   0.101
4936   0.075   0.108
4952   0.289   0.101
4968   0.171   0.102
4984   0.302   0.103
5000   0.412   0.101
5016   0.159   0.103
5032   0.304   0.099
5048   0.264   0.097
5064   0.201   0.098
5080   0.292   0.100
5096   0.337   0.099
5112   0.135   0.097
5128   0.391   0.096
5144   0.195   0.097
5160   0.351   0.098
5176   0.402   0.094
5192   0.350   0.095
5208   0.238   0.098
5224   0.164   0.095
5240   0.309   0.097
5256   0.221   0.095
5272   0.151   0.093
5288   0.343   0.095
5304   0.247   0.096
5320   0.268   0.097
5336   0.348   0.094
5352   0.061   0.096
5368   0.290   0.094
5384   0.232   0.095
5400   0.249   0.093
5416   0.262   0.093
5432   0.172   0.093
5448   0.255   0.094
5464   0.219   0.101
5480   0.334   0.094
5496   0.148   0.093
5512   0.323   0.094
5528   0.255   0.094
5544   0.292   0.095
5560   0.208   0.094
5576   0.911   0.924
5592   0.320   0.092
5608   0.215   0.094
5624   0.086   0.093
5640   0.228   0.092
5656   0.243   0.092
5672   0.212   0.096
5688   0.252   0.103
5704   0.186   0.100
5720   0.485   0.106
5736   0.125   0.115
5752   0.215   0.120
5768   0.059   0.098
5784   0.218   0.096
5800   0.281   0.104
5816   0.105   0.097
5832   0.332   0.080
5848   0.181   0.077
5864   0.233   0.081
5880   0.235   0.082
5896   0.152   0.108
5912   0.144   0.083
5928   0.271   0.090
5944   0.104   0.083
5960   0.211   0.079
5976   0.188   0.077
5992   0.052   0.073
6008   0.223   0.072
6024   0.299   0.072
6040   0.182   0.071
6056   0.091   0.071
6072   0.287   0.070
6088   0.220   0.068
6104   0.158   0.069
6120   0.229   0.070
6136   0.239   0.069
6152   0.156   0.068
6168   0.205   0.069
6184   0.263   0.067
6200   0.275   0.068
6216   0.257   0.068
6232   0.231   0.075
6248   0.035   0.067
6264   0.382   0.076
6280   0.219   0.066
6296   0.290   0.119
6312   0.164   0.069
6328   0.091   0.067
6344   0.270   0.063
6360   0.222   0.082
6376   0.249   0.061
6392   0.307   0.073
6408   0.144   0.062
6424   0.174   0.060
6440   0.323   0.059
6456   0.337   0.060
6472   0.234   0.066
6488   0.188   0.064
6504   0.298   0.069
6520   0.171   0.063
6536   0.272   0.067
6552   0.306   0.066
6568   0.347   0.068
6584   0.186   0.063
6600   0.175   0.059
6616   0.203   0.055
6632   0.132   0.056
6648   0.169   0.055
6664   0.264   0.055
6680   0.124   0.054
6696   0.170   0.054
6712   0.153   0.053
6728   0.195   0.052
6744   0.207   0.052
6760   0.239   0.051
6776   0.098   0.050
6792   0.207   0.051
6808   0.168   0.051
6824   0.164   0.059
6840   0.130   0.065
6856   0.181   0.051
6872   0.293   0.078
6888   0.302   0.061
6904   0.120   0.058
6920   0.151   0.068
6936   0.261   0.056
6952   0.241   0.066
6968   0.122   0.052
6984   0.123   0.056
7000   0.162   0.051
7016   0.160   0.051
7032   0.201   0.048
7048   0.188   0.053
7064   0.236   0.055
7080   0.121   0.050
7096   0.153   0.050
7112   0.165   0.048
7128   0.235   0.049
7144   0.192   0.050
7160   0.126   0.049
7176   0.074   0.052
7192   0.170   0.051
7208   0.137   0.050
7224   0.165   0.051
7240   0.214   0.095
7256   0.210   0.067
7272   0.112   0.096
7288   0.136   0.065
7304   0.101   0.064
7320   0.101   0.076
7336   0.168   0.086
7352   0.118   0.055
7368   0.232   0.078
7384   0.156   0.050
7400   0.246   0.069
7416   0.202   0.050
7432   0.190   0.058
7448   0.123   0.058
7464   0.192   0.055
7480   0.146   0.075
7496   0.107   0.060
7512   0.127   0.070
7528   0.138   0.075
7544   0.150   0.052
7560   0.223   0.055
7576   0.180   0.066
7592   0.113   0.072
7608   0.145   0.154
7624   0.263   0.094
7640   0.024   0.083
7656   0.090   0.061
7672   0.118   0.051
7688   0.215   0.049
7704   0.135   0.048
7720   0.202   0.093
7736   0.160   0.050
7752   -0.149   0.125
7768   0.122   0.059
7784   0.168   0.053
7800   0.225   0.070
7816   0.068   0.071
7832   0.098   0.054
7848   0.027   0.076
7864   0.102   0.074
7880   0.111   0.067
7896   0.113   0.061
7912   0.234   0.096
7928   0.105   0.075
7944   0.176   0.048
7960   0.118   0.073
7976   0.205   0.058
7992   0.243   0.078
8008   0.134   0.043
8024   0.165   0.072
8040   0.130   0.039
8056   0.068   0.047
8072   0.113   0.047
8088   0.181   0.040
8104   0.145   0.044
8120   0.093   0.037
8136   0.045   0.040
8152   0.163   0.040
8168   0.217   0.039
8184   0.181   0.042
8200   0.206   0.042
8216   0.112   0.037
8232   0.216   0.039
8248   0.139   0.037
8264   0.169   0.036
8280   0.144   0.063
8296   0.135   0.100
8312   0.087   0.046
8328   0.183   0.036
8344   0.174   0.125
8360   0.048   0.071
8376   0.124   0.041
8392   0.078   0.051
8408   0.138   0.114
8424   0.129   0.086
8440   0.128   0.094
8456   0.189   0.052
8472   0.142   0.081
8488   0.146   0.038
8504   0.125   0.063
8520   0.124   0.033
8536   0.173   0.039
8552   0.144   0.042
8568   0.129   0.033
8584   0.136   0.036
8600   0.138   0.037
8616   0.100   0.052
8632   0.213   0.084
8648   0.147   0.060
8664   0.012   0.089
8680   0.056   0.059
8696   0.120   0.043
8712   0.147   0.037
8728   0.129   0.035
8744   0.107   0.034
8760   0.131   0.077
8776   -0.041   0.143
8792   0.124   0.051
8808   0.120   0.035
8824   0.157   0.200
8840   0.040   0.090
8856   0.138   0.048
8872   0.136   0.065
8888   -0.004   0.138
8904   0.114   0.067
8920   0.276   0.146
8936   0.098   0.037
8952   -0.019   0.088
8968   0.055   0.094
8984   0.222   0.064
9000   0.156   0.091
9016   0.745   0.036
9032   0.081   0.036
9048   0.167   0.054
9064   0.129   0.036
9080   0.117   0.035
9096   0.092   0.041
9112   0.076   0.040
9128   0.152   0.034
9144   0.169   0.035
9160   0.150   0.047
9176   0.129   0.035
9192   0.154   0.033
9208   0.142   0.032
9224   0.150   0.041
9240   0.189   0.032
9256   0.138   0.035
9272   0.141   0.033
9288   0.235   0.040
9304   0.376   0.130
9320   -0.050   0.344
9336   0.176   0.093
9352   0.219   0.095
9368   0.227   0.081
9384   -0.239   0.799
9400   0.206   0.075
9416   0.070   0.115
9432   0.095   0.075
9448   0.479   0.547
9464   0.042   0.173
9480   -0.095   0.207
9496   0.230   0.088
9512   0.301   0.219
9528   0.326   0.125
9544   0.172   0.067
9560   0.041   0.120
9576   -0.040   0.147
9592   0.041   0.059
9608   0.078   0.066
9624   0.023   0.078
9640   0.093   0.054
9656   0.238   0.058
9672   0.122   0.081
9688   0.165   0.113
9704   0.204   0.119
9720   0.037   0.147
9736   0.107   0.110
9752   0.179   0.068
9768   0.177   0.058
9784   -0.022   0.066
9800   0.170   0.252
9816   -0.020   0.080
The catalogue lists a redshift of 1.417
